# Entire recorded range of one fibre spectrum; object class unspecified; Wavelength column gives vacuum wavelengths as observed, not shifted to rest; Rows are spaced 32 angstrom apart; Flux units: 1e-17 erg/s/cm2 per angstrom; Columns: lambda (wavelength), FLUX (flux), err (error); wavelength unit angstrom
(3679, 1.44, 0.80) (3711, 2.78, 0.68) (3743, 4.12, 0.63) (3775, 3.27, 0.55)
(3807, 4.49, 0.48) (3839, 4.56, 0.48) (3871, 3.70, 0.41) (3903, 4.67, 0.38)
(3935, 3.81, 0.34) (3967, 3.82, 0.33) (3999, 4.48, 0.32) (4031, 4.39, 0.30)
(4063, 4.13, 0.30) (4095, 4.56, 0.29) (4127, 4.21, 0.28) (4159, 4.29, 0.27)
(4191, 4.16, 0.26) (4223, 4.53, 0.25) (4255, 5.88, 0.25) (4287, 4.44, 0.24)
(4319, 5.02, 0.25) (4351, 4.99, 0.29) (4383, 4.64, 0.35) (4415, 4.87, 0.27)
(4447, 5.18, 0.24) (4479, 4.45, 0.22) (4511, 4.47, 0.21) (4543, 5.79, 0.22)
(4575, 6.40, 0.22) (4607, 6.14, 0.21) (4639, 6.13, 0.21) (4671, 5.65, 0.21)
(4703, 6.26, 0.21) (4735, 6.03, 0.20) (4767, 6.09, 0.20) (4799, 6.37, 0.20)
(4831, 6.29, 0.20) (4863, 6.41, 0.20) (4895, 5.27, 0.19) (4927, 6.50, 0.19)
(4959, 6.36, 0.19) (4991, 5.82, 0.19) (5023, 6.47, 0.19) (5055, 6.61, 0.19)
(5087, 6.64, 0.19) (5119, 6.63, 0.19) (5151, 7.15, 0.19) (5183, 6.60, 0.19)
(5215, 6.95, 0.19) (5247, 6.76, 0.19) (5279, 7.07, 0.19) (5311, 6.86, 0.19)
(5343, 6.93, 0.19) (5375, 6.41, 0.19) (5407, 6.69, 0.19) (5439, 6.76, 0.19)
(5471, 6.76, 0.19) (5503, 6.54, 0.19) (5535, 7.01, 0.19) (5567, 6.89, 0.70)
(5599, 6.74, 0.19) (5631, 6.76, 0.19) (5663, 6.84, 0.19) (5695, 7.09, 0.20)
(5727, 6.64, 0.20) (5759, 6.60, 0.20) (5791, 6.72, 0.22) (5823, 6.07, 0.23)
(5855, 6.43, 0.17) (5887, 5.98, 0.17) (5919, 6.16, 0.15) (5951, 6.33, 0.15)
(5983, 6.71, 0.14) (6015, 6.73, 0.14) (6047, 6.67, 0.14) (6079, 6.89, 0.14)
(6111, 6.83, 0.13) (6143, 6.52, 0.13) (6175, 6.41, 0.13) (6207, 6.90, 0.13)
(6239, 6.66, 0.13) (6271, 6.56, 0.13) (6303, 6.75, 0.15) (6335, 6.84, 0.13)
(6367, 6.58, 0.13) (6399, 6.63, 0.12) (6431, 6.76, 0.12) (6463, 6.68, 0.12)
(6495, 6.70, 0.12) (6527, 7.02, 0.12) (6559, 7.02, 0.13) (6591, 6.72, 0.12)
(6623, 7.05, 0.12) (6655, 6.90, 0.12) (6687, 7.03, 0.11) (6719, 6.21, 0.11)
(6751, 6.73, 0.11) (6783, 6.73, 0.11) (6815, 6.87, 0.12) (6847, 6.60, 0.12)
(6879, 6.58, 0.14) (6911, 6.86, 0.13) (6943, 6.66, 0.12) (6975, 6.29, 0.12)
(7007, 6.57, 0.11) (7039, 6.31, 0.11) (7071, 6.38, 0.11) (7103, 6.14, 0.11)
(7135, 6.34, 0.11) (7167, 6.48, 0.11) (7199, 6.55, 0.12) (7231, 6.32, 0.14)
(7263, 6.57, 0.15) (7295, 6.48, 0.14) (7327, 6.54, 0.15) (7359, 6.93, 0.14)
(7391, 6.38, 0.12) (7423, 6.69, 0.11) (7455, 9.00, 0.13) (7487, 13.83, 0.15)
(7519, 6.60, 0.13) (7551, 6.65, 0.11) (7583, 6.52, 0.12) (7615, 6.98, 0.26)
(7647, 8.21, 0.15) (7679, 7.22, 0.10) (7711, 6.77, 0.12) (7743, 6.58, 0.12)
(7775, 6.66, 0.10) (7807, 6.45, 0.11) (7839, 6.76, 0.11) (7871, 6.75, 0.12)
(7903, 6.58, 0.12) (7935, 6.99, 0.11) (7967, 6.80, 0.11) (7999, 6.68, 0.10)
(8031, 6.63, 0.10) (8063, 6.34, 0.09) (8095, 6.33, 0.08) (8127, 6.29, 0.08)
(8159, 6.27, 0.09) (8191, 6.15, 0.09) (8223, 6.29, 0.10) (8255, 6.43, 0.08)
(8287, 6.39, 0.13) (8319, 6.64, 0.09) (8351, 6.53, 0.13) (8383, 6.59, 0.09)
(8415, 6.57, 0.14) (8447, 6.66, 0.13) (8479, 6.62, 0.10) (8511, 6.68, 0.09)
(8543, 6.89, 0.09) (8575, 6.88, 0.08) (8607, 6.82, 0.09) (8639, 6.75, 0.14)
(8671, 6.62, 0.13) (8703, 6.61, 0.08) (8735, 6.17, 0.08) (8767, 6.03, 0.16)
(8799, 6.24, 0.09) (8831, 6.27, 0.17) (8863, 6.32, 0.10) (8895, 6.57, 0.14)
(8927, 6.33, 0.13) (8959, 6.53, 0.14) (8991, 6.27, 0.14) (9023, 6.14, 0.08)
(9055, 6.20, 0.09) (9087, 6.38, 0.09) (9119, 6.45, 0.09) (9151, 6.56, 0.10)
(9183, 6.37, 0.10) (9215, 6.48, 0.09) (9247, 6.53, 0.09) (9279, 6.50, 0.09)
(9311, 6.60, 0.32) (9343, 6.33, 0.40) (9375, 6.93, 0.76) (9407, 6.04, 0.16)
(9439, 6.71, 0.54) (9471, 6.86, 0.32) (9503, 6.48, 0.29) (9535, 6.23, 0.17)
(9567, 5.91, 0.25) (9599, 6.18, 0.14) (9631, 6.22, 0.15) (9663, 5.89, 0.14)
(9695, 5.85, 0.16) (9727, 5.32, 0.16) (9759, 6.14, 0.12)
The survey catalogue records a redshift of 0.138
